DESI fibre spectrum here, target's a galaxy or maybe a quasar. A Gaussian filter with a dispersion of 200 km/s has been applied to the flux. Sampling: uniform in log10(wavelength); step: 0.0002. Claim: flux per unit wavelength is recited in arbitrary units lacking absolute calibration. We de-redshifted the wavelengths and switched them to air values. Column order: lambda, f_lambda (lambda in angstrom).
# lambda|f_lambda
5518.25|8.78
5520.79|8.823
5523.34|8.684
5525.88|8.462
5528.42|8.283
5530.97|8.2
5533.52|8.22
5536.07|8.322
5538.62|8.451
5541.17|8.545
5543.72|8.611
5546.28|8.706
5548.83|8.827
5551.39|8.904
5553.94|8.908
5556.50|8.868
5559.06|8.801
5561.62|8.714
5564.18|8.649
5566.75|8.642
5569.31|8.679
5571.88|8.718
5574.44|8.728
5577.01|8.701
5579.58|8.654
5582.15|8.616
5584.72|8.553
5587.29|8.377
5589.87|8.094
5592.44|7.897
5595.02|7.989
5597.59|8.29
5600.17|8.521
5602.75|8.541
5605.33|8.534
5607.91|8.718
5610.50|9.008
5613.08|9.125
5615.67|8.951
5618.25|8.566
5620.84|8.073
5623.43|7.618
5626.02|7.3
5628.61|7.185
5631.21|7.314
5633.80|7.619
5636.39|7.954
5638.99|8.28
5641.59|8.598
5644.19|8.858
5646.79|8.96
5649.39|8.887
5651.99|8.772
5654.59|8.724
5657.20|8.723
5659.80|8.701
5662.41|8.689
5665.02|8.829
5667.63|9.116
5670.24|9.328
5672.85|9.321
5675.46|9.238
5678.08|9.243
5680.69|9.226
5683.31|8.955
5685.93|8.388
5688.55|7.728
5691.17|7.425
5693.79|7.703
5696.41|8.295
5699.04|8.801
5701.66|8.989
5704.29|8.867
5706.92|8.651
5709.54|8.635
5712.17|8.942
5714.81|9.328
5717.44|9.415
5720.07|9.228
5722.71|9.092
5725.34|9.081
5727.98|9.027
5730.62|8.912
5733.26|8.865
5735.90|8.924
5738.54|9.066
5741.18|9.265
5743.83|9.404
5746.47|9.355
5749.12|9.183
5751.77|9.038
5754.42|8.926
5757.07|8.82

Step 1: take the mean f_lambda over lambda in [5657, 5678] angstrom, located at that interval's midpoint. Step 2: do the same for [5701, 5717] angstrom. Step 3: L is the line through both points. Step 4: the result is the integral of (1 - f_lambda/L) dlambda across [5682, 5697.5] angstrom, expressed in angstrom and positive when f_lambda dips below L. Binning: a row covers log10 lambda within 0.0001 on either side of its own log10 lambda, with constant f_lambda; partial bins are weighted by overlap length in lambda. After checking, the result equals 1.5 angstrom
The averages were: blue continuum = 9.02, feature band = 8.08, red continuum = 8.92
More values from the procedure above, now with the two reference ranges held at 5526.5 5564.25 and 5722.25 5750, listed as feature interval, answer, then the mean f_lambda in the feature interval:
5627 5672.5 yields 1.9 angstrom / 8.51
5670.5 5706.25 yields 1.3 angstrom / 8.65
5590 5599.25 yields 0.7 angstrom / 8.09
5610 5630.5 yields 1.5 angstrom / 8.17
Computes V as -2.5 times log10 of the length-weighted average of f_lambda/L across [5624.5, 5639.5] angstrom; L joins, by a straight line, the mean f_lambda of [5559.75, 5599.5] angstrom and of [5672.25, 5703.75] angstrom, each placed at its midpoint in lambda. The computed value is 0.13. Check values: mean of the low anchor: 8.49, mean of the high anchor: 8.6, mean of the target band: 7.57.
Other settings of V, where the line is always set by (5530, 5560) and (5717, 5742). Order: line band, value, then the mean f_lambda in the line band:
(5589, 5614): 0.04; 8.47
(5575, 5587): 0.01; 8.62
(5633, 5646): 0.07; 8.31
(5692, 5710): 0.06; 8.53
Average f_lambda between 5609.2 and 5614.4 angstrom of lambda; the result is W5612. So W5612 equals 9.05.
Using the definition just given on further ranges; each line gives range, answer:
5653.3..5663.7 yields 8.71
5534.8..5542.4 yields 8.44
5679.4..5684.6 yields 9.08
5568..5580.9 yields 8.7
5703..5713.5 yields 8.77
